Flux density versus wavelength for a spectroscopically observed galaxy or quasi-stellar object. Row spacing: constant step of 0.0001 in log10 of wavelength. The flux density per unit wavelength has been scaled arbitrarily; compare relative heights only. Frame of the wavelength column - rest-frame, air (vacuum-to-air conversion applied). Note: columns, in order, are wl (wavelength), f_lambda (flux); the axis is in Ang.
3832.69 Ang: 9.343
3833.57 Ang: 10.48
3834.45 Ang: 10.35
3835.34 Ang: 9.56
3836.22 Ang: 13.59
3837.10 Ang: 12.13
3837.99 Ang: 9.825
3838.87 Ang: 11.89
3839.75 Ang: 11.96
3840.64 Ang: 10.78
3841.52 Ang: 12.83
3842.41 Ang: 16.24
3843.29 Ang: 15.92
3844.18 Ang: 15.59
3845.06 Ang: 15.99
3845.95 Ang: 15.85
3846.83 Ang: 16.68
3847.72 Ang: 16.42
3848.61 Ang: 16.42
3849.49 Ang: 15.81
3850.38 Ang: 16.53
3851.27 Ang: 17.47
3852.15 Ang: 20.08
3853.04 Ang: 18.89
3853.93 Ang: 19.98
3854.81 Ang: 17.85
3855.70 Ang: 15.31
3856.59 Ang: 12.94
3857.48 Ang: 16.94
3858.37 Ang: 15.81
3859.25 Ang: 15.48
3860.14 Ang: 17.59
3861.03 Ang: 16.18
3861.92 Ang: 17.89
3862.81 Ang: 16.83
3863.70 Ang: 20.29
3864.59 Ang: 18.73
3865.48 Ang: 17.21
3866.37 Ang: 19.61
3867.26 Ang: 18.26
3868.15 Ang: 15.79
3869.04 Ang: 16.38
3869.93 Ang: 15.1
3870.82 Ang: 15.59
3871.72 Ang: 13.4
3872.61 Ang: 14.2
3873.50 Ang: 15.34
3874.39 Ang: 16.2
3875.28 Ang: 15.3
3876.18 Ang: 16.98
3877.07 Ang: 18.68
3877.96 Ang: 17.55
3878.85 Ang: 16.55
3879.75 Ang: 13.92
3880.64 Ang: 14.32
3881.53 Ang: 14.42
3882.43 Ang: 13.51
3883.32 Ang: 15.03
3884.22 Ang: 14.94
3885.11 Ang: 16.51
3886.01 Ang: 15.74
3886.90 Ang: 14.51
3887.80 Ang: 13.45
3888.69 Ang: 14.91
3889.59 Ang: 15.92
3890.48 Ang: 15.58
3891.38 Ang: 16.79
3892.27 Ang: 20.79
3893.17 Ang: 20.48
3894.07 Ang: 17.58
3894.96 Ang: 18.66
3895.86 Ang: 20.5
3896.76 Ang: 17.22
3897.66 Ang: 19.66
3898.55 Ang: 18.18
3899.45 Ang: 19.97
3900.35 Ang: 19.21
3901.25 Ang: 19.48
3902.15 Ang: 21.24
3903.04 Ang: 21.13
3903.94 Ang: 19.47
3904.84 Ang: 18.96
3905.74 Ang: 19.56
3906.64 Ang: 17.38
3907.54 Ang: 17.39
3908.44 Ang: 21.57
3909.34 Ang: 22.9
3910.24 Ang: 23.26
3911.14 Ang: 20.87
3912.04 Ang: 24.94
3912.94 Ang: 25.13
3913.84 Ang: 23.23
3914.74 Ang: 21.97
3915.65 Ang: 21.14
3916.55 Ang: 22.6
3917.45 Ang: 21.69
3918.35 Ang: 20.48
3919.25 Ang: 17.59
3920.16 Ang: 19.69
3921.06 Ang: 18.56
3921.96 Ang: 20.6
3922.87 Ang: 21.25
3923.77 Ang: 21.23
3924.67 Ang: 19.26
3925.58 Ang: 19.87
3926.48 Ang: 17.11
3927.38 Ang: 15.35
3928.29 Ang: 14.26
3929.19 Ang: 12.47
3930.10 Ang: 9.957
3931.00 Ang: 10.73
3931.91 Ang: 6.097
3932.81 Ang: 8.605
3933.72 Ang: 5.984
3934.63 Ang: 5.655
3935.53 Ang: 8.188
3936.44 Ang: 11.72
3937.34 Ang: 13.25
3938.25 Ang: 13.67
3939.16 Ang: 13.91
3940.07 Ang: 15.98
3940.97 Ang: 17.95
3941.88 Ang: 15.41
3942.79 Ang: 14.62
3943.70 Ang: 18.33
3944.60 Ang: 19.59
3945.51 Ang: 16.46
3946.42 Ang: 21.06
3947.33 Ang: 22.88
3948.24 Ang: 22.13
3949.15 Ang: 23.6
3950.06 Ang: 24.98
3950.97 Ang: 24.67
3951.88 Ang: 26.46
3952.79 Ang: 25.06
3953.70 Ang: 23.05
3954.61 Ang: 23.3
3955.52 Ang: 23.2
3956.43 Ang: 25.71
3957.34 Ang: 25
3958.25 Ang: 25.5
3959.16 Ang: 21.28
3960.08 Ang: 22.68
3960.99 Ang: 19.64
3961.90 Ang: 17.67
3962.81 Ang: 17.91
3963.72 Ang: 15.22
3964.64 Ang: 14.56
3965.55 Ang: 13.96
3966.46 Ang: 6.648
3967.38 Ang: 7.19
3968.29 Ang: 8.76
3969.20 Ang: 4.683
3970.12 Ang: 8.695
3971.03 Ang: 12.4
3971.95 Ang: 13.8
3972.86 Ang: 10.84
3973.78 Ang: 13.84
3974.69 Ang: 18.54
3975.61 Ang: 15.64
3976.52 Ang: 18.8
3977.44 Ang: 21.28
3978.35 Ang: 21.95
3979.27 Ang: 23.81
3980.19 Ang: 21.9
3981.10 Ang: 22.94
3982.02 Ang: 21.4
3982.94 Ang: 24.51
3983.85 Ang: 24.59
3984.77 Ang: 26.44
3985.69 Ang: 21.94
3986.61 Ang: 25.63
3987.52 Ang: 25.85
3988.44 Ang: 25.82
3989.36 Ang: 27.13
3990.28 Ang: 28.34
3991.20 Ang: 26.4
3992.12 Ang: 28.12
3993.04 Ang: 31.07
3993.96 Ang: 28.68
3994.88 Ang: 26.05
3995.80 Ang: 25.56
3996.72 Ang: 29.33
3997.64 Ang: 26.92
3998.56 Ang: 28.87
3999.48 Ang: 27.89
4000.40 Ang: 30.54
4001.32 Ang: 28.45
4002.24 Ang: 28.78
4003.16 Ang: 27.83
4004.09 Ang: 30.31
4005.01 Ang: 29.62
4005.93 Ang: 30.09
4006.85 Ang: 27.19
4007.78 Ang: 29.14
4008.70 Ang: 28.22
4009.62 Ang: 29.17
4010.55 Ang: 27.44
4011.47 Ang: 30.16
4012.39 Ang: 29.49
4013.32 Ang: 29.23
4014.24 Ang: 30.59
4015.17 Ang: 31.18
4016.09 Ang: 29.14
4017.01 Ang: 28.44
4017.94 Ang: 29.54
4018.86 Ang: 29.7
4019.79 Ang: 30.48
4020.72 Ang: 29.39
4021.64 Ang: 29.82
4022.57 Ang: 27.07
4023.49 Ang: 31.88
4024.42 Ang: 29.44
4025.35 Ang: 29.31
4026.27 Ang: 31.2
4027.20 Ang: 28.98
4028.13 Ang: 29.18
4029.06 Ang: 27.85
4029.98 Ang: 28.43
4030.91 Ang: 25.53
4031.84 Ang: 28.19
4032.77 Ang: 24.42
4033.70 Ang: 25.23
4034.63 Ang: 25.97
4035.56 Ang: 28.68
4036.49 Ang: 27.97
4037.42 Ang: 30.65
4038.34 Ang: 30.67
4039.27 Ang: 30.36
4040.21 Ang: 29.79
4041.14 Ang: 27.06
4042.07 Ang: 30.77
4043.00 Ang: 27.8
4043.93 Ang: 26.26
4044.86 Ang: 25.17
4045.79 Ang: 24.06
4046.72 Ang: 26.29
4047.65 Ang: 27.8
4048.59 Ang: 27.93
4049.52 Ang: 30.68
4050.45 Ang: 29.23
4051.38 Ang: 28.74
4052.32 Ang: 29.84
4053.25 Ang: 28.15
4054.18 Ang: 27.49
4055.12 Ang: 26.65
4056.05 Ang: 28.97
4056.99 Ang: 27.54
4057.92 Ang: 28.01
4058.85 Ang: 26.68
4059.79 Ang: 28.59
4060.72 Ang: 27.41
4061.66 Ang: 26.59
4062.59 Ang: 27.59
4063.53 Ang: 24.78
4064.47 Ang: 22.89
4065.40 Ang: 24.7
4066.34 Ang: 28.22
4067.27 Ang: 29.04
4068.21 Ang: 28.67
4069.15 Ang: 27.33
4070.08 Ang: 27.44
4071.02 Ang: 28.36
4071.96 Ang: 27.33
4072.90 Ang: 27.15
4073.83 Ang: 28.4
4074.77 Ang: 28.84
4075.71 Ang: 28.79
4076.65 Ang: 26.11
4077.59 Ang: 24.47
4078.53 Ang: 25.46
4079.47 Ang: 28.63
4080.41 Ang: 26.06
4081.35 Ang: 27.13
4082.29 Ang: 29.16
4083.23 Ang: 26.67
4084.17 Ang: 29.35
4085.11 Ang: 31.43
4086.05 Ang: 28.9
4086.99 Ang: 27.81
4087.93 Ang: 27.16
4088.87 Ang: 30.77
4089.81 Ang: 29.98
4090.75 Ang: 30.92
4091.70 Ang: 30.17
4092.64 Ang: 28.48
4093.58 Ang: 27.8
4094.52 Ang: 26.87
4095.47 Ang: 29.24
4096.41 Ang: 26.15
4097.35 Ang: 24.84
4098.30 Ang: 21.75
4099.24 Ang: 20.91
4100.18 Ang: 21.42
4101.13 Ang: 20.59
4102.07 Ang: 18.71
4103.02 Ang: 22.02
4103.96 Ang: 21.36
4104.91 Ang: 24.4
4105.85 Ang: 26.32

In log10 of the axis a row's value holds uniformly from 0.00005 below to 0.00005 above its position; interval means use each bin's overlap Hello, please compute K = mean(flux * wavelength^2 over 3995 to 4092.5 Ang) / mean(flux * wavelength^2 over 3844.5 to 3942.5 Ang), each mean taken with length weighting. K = 1.8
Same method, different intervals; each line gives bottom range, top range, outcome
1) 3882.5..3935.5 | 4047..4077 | 1.69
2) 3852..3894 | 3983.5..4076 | 1.85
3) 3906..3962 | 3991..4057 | 1.59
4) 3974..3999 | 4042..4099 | 1.17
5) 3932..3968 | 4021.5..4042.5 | 1.69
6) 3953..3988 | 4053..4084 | 1.53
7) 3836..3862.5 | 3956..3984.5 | 1.20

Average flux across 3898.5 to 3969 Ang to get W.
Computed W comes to 18.2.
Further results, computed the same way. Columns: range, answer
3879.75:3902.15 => 17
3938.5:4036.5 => 23.8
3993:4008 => 28.5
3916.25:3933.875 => 16.3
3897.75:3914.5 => 20.8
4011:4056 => 28.6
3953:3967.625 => 19.2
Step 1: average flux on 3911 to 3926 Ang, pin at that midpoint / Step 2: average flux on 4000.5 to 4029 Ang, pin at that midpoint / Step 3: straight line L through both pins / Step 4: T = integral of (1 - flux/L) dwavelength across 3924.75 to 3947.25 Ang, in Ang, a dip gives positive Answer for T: 8.8 Ang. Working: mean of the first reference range 21.2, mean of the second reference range 29.3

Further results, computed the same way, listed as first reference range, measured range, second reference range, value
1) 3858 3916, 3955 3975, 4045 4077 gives 5.7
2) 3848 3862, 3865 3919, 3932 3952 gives -5.0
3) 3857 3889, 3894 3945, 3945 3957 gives 6.4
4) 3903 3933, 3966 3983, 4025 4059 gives 5.6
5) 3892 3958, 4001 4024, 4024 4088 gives -4.2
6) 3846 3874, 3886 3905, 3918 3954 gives -1.5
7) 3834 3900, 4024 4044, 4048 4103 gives -2.8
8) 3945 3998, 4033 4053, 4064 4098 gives -2.1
